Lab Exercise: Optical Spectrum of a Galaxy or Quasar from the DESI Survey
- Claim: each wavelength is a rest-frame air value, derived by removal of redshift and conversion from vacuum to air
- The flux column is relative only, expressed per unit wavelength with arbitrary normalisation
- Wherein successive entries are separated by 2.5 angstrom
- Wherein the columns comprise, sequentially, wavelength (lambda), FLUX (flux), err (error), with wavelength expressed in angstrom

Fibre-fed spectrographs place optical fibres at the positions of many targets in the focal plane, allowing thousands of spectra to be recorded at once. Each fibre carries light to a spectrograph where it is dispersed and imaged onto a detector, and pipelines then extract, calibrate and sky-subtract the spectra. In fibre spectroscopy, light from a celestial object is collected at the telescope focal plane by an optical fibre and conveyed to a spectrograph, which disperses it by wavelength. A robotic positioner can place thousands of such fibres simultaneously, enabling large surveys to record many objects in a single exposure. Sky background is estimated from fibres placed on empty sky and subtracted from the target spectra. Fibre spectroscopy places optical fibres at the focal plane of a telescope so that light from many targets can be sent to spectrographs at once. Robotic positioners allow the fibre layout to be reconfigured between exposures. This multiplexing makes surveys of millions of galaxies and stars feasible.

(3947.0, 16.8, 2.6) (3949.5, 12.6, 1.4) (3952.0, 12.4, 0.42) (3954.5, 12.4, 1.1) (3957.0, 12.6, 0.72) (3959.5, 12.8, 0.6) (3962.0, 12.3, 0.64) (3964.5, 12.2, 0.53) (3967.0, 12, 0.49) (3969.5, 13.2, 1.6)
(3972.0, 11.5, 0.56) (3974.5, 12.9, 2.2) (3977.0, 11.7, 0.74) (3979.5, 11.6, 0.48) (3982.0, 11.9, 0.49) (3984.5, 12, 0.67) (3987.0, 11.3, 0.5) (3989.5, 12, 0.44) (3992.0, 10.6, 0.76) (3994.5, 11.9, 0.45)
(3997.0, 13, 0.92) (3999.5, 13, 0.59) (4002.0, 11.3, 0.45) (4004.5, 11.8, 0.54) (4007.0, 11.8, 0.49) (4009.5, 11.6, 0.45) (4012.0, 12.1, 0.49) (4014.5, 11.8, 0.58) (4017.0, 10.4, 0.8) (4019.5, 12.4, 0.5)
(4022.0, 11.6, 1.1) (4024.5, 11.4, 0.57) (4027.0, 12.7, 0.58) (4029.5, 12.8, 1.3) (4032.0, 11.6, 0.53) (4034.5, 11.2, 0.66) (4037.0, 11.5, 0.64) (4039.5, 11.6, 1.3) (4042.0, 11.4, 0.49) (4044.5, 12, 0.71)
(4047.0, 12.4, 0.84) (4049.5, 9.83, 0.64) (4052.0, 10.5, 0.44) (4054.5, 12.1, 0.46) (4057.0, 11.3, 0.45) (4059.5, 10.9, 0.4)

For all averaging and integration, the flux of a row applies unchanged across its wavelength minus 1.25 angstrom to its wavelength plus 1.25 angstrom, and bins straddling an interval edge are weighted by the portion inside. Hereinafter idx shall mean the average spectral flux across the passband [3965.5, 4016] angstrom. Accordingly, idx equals 11.9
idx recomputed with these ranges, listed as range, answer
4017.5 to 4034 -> 12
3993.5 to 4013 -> 12.1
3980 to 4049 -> 11.8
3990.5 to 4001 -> 12.1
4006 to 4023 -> 11.7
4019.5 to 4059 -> 11.6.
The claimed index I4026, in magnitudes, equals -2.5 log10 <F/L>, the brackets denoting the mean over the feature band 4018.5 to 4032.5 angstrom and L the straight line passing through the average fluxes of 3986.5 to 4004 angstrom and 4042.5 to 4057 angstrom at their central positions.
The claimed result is -0.05 mag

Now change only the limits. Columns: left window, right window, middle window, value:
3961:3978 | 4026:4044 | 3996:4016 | 0.00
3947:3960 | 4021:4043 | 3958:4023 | 0.04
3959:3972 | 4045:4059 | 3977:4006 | 0.02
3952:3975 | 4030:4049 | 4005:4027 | 0.02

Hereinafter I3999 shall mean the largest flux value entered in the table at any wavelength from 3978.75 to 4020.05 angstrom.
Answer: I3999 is 13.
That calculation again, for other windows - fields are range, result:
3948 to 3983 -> 13.2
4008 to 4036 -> 12.8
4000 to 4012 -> 12.1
